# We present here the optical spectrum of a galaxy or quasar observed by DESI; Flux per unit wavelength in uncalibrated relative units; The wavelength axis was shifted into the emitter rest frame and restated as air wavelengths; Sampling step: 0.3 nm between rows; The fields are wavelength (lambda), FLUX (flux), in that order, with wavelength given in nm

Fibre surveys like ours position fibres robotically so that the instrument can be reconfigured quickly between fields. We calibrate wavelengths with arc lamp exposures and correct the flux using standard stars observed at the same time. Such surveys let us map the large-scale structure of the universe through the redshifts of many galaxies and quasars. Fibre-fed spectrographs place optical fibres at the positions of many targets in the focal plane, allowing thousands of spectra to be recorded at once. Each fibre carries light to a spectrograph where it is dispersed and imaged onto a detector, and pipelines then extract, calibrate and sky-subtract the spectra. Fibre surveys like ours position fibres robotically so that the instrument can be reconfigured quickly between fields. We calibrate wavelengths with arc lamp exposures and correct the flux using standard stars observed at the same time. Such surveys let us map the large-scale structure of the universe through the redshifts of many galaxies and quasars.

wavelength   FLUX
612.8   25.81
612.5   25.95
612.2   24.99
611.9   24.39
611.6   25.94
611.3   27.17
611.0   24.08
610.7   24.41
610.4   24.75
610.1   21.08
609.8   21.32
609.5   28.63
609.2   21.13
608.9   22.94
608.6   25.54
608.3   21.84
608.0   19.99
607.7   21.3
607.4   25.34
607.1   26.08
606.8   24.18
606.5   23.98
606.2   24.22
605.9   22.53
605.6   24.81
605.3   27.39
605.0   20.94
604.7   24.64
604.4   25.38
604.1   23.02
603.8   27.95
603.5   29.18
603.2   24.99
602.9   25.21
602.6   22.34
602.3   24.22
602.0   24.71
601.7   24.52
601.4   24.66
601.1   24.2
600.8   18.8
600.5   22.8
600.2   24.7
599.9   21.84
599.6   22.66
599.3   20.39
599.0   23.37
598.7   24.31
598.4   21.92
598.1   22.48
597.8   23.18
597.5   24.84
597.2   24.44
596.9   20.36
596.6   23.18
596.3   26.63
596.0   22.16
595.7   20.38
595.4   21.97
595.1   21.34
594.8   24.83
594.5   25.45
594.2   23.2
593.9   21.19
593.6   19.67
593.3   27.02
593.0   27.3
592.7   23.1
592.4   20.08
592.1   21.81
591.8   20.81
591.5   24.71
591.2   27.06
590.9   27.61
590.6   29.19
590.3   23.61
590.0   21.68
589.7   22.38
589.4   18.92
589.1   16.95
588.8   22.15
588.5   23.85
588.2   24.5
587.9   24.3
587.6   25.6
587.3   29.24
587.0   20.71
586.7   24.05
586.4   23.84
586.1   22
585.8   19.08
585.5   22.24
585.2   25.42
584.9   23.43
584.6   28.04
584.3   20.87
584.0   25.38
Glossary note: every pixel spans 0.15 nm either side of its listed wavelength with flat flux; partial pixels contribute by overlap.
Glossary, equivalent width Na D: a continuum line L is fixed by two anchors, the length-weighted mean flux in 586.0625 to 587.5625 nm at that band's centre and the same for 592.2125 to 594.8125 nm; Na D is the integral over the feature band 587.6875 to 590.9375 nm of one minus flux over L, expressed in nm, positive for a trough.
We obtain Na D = 0.12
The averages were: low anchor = 24.2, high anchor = 23.4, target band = 23.1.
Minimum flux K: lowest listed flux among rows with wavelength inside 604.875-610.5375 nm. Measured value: 19.99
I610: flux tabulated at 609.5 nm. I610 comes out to 28.63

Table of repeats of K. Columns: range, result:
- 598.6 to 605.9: 18.8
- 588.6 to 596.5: 16.95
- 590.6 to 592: 20.81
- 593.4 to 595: 19.67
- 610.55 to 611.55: 24.08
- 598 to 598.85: 21.92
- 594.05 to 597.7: 20.36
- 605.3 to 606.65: 22.53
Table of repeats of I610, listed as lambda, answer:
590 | 21.68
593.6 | 19.67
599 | 23.37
